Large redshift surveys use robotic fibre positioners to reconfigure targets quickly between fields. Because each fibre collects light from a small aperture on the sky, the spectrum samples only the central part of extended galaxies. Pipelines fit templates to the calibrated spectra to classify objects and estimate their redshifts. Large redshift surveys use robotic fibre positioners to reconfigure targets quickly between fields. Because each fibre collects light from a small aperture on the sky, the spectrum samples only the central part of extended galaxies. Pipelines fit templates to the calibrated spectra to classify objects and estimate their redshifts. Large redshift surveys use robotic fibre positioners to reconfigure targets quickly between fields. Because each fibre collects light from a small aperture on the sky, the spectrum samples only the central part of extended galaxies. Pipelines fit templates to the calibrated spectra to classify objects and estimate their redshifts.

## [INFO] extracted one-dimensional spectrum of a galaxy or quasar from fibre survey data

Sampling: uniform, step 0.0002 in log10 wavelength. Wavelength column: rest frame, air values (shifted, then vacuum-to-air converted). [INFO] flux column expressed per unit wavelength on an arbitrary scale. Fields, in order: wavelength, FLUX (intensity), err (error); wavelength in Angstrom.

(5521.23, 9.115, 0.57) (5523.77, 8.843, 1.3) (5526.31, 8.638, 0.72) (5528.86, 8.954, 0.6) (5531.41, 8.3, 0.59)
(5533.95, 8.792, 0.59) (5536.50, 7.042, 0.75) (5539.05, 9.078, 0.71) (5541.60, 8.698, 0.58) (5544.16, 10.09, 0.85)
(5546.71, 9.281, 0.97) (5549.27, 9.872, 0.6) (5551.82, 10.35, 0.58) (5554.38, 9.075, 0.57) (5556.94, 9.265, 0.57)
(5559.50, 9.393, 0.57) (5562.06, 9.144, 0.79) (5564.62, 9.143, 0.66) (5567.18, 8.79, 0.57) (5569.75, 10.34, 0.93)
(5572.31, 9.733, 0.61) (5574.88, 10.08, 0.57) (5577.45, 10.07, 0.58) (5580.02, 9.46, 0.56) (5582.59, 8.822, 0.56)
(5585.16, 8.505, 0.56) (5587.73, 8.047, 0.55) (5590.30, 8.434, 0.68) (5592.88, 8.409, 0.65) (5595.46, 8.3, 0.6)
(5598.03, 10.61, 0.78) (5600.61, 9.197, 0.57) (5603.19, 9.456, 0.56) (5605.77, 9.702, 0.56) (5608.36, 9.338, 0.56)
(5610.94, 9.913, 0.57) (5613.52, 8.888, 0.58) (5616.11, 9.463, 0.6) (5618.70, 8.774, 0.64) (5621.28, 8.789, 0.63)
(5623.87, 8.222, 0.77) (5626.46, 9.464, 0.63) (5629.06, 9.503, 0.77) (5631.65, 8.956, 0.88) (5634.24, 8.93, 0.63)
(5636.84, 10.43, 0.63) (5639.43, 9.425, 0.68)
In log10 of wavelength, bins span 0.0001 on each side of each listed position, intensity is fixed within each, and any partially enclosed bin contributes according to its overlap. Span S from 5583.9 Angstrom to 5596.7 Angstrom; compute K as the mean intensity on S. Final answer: 8.34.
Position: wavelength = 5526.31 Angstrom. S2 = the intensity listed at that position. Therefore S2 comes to 8.638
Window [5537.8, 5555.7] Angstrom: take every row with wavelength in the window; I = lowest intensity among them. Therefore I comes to 8.698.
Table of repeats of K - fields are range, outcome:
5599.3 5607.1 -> 9.44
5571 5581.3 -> 9.84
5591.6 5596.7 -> 8.35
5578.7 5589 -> 8.72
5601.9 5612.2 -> 9.6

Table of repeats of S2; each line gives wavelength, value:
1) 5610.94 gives 9.913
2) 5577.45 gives 10.07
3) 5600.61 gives 9.197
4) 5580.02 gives 9.46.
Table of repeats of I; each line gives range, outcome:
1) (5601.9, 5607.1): 9.456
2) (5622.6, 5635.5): 8.222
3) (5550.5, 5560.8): 9.075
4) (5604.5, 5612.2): 9.338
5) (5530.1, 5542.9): 7.042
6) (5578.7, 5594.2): 8.047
